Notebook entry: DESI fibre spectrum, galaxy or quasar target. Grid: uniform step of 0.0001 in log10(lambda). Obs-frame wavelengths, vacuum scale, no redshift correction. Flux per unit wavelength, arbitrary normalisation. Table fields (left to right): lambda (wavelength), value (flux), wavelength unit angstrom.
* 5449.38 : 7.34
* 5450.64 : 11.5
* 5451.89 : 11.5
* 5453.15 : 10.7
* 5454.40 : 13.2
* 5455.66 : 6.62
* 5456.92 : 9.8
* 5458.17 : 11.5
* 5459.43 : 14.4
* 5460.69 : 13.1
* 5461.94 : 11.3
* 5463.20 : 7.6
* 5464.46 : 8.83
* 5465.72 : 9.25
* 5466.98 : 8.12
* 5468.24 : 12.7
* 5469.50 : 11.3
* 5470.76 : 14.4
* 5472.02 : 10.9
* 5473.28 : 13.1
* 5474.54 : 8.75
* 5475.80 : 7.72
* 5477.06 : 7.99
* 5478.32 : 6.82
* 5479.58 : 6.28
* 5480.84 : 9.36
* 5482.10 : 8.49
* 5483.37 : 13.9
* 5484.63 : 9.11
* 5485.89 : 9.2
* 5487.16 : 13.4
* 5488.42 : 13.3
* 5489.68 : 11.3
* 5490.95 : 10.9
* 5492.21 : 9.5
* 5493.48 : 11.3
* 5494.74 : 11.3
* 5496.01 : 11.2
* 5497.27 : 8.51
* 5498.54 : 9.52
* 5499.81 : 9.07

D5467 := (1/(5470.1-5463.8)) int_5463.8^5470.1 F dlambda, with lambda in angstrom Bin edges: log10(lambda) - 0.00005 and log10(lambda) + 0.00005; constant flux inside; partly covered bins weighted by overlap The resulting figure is 10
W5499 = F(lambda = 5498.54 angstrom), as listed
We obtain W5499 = 9.52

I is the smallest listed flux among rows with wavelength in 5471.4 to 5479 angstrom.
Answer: 6.82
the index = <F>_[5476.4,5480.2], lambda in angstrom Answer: 7.04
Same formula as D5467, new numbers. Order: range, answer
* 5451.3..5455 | 11.8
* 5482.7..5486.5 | 10.7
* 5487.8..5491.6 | 11.8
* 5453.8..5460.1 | 11.1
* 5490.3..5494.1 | 10.5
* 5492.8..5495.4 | 11.2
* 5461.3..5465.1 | 9.27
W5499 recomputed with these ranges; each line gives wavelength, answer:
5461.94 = 11.3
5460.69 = 13.1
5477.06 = 7.99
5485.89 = 9.2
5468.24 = 12.7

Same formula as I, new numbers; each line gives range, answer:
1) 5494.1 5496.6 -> 11.2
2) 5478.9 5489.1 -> 6.28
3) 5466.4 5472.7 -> 8.12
